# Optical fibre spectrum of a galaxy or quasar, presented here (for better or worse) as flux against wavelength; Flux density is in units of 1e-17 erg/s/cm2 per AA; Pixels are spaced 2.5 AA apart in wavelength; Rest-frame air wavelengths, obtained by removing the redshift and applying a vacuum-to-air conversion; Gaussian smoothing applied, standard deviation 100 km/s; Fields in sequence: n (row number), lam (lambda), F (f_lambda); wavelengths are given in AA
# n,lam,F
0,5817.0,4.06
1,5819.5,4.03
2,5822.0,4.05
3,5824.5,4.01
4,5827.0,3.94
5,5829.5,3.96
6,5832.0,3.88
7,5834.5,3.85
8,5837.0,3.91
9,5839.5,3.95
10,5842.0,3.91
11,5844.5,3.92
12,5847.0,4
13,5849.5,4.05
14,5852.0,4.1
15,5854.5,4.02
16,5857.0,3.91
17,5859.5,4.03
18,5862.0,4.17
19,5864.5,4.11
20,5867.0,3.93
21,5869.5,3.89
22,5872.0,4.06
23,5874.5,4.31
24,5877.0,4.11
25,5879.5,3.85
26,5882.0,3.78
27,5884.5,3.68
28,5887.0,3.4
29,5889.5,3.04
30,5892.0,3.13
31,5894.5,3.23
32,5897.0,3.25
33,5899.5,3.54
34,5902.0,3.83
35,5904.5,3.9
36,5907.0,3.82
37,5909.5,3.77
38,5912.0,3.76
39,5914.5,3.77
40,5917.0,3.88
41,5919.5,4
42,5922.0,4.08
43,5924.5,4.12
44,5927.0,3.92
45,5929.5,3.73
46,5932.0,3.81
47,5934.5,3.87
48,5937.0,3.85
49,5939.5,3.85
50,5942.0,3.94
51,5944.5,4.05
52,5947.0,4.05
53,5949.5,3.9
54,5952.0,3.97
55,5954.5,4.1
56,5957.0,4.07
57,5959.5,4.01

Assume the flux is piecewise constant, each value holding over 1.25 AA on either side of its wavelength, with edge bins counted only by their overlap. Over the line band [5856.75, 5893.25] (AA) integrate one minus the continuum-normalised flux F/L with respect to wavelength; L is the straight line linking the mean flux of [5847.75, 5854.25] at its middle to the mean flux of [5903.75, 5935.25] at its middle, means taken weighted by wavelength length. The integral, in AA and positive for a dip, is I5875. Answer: 1.59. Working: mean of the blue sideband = 4.06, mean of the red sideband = 3.88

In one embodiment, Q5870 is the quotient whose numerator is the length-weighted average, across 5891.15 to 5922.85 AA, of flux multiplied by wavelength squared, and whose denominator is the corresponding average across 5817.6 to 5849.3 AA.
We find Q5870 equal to 1.0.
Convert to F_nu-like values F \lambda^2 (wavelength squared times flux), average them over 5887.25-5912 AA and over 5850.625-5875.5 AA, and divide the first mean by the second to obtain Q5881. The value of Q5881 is 0.88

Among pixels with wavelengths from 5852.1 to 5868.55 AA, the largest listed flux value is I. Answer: 4.17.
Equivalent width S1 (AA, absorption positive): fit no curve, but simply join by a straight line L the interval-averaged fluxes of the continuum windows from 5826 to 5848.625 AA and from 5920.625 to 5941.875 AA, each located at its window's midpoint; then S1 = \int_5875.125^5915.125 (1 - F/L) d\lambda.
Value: 2.96 AA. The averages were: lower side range 3.93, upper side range 3.91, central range 3.62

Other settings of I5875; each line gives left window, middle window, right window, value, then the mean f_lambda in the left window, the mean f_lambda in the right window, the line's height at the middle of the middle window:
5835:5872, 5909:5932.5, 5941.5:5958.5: 0.69 AA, 3.99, 4.01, 4.01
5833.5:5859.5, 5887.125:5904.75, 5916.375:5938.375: 2.45 AA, 3.97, 3.92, 3.94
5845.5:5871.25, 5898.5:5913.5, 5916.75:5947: 0.72 AA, 4.02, 3.93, 3.96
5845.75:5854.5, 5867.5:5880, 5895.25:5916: -0.49 AA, 4.05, 3.7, 3.9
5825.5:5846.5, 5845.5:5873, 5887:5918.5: -1.63 AA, 3.92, 3.57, 3.8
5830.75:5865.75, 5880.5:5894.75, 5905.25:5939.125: 1.93 AA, 3.99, 3.88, 3.93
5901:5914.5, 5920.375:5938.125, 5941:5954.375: -0.02 AA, 3.81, 3.99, 3.91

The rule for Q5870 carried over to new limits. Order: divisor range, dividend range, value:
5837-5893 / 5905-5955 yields 1.03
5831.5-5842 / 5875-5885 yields 1.02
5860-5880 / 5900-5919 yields 0.95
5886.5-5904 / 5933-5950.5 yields 1.19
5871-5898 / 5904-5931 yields 1.09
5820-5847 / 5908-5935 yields 1.01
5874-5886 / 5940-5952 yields 1.04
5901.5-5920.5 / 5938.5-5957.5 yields 1.05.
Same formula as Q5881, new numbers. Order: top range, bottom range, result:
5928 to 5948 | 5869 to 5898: 1.09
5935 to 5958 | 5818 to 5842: 1.05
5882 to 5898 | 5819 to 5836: 0.86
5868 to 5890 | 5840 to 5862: 0.96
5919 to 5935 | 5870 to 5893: 1.07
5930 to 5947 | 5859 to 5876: 0.98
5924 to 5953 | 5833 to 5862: 1.02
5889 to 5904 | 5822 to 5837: 0.88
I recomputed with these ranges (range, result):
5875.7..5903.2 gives 4.11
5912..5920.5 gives 4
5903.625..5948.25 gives 4.12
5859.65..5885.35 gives 4.31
